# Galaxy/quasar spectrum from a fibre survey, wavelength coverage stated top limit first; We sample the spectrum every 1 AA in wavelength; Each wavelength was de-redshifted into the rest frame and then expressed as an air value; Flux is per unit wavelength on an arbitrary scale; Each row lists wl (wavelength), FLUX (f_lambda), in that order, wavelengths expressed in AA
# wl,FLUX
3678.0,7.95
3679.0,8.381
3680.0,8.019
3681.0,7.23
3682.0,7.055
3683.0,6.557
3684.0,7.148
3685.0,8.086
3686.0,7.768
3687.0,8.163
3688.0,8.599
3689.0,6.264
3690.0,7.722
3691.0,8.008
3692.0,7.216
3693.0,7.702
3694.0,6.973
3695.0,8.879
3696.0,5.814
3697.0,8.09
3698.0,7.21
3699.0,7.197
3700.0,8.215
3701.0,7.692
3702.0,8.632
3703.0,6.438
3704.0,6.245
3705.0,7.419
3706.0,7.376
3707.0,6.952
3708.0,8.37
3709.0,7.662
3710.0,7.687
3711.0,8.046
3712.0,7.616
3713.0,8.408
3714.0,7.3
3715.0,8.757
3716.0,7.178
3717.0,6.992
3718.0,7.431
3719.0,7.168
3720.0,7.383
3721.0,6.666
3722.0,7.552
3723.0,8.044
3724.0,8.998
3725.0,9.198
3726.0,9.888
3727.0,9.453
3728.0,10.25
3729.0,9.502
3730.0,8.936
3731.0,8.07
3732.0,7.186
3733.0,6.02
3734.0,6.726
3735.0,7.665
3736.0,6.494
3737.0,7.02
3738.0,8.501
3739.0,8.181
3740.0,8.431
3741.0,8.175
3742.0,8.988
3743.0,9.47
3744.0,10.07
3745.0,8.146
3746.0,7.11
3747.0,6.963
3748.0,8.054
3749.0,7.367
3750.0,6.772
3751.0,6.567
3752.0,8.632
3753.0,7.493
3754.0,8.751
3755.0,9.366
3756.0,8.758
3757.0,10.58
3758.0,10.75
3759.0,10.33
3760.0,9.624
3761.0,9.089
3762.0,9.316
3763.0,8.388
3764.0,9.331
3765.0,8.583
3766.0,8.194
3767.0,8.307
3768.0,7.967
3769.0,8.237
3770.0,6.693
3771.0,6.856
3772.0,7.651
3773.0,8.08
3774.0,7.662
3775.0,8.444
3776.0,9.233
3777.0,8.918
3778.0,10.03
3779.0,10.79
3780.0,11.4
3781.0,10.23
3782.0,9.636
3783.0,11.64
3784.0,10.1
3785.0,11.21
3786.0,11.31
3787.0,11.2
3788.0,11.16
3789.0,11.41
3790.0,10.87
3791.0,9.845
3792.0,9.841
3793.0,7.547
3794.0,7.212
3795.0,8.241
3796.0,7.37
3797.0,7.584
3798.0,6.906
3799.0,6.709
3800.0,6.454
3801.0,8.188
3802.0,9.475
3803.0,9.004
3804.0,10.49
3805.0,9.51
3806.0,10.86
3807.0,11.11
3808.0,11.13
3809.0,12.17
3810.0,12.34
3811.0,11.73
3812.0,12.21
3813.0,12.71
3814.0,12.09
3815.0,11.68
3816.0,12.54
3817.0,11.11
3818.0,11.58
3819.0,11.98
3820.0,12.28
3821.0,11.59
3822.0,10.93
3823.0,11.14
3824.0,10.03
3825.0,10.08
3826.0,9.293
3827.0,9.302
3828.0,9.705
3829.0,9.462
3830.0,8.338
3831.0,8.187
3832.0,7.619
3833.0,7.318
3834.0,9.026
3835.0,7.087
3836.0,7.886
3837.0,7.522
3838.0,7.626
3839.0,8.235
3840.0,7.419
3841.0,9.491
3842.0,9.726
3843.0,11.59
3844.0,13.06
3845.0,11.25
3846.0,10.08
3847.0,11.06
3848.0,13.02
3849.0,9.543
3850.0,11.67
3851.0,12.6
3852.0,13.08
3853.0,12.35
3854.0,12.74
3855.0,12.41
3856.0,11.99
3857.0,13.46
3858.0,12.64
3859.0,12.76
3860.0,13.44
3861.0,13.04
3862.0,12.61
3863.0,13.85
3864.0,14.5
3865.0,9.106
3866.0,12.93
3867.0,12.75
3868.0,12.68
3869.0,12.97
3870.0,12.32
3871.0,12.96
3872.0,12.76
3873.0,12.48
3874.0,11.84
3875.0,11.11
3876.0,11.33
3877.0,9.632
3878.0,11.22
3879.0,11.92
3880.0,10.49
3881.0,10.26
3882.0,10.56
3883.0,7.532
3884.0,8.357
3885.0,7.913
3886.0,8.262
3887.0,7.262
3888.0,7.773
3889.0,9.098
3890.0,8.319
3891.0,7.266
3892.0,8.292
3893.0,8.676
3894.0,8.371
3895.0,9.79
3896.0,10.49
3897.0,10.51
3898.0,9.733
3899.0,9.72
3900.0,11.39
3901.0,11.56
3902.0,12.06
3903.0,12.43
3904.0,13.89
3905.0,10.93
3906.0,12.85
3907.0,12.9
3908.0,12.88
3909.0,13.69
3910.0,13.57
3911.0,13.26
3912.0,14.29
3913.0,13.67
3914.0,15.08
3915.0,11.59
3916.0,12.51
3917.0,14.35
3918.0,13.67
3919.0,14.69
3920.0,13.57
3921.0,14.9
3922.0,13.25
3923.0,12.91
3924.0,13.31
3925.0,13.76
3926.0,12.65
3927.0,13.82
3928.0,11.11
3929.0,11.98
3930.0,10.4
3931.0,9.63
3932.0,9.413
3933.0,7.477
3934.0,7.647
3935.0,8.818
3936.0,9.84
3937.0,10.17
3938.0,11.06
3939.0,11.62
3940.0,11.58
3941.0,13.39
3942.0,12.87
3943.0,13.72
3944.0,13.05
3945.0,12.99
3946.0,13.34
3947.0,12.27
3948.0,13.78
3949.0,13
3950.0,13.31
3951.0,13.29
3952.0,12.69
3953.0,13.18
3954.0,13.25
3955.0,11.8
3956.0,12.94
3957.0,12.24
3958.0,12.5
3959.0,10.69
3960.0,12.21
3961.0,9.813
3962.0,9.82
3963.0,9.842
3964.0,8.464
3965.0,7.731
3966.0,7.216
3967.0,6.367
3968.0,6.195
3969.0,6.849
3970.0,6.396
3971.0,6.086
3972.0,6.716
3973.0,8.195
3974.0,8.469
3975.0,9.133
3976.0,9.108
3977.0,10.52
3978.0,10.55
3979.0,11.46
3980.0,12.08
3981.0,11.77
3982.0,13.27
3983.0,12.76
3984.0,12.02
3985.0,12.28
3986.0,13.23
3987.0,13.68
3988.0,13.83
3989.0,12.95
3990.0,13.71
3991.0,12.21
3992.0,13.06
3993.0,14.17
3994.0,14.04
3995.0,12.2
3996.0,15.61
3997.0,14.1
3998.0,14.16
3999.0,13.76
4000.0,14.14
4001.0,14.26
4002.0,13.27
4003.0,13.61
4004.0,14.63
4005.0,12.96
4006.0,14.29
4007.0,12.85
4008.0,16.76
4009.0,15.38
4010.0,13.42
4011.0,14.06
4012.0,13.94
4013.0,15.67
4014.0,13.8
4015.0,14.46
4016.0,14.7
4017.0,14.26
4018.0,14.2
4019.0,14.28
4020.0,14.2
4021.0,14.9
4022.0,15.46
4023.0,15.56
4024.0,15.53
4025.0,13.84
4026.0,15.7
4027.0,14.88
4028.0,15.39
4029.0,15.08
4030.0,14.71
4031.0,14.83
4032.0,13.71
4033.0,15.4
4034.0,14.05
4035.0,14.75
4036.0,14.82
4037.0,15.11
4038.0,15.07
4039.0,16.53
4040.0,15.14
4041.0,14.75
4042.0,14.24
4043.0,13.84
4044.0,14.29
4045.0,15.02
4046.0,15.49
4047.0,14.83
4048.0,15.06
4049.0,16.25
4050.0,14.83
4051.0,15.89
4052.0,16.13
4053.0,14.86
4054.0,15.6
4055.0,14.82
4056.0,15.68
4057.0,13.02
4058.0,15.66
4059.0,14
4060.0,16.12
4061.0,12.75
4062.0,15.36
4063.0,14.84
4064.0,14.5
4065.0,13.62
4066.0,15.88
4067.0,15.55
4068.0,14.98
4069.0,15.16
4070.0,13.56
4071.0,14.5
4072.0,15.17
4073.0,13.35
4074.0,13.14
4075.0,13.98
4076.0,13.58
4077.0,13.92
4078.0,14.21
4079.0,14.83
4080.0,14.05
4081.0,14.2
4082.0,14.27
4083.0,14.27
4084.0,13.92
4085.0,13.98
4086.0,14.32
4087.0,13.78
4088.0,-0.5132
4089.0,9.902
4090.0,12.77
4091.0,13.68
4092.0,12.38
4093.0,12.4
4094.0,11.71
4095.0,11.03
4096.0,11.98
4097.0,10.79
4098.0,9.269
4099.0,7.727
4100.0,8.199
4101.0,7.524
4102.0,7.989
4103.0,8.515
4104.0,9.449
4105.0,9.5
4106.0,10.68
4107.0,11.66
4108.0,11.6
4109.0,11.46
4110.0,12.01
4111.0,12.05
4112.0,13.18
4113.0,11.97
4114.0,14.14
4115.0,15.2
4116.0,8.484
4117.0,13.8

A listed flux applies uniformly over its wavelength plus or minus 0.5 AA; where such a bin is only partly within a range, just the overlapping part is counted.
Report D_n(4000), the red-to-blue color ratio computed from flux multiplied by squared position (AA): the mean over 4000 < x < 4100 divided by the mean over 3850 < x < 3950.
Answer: 1.3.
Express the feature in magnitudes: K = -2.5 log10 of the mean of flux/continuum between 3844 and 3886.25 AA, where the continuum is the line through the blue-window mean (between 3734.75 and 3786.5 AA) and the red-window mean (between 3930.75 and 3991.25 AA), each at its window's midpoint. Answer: -0.182 mag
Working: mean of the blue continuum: 8.77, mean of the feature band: 11.7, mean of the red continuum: 10.9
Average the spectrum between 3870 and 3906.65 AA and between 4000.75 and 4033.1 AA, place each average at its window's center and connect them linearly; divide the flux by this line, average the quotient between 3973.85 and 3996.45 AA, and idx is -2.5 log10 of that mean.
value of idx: 0.10 mag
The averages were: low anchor 10.3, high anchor 14.5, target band 12.3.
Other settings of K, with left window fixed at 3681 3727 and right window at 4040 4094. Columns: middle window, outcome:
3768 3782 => 0.02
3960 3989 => 0.25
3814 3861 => -0.06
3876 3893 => 0.19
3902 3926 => -0.17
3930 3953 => 0.03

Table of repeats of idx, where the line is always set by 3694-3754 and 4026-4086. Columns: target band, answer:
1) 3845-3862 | -0.16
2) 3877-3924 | 0.03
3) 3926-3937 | 0.19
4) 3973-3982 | 0.25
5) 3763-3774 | 0.10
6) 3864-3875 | -0.14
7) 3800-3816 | -0.14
